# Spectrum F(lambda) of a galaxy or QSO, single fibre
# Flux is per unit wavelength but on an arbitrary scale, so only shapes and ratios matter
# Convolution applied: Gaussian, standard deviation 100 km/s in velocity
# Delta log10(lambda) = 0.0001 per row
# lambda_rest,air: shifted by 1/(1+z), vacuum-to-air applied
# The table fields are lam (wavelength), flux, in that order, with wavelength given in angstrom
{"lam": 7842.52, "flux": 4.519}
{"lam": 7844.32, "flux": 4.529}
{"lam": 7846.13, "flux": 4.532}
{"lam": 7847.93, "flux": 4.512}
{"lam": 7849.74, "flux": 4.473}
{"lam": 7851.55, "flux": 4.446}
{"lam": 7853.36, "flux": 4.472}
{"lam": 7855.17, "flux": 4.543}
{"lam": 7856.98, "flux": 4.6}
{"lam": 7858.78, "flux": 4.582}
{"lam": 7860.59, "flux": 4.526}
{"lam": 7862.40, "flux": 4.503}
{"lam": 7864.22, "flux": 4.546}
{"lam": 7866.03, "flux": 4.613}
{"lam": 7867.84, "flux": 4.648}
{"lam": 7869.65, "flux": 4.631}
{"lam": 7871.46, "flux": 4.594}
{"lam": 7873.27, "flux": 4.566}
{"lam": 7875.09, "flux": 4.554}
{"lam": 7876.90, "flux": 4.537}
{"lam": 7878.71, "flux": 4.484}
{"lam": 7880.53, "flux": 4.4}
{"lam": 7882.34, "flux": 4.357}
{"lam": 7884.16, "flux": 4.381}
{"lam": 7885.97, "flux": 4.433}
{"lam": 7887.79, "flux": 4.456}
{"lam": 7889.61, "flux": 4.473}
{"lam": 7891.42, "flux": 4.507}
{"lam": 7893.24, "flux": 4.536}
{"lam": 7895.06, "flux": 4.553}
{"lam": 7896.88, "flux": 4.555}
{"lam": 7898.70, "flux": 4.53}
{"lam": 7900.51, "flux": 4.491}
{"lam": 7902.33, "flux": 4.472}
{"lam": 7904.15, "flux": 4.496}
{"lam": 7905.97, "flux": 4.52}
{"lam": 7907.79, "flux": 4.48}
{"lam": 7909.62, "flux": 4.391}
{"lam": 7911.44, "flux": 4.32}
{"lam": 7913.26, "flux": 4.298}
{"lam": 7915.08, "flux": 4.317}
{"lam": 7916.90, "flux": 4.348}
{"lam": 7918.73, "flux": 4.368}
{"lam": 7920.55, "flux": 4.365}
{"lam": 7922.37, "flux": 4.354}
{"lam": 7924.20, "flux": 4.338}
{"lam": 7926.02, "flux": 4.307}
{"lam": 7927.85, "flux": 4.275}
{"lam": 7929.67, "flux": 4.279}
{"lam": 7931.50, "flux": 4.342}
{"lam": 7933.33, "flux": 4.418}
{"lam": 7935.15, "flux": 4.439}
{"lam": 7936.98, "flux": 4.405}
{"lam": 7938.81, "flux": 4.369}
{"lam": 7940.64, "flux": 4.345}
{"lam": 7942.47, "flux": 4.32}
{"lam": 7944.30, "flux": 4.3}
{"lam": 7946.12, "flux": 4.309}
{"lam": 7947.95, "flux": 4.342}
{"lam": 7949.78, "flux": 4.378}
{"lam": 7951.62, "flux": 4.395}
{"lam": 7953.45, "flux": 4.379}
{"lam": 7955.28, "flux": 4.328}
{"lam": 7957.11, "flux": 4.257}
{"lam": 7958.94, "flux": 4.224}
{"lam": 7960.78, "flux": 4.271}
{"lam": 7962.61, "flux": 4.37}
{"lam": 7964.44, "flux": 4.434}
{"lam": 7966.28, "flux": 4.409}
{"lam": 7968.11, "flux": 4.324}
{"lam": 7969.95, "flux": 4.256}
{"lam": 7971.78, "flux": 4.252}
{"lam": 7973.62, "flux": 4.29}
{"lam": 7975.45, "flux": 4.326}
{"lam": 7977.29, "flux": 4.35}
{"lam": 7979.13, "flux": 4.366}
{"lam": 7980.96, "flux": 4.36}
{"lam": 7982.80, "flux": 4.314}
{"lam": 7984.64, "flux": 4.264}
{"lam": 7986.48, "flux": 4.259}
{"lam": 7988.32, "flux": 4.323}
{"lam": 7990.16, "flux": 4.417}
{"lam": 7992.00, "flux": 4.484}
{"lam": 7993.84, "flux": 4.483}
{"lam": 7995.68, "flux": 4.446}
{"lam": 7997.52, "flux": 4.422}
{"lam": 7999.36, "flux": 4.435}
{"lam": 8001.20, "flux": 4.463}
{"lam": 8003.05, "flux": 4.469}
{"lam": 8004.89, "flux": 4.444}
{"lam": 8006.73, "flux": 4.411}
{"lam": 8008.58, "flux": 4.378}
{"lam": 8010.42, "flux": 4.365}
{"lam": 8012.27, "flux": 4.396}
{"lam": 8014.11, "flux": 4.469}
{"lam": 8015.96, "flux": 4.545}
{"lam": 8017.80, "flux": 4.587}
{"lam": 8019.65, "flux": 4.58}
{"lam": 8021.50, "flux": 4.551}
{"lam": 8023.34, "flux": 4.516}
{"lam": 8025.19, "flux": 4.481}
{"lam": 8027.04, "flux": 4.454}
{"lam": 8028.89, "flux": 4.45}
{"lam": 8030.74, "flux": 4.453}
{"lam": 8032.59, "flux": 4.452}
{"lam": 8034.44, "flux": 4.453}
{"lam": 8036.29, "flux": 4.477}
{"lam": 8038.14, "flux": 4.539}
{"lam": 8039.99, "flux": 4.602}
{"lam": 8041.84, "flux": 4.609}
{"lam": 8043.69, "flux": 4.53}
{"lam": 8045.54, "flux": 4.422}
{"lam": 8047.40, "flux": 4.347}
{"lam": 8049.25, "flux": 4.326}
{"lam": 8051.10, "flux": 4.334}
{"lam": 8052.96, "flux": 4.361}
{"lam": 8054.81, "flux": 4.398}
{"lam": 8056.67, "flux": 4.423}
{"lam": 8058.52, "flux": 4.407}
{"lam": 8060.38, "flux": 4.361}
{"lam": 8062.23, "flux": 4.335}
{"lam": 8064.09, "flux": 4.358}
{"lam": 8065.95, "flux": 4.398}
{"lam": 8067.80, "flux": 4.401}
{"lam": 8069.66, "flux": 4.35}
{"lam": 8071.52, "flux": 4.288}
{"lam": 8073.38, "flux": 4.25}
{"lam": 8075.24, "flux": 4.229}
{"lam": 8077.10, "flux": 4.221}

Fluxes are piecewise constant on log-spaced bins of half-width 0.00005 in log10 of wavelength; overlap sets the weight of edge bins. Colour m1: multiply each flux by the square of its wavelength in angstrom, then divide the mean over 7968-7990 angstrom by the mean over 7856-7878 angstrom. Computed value 0.97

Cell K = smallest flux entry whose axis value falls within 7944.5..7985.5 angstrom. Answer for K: 4.224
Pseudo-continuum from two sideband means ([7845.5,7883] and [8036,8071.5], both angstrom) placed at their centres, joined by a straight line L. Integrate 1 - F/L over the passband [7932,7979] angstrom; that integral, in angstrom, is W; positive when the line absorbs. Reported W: 1.4 angstrom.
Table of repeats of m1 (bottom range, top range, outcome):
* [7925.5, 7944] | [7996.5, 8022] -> 1.05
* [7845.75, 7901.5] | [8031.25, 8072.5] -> 1.02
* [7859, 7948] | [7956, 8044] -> 1.02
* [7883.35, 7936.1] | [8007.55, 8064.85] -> 1.04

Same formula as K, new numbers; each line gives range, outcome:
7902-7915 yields 4.298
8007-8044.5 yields 4.365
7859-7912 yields 4.32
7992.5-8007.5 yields 4.411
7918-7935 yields 4.275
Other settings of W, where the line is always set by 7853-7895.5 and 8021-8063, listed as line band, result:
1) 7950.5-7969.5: 0.6 angstrom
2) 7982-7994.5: 0.3 angstrom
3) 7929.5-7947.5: 0.6 angstrom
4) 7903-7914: 0.2 angstrom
